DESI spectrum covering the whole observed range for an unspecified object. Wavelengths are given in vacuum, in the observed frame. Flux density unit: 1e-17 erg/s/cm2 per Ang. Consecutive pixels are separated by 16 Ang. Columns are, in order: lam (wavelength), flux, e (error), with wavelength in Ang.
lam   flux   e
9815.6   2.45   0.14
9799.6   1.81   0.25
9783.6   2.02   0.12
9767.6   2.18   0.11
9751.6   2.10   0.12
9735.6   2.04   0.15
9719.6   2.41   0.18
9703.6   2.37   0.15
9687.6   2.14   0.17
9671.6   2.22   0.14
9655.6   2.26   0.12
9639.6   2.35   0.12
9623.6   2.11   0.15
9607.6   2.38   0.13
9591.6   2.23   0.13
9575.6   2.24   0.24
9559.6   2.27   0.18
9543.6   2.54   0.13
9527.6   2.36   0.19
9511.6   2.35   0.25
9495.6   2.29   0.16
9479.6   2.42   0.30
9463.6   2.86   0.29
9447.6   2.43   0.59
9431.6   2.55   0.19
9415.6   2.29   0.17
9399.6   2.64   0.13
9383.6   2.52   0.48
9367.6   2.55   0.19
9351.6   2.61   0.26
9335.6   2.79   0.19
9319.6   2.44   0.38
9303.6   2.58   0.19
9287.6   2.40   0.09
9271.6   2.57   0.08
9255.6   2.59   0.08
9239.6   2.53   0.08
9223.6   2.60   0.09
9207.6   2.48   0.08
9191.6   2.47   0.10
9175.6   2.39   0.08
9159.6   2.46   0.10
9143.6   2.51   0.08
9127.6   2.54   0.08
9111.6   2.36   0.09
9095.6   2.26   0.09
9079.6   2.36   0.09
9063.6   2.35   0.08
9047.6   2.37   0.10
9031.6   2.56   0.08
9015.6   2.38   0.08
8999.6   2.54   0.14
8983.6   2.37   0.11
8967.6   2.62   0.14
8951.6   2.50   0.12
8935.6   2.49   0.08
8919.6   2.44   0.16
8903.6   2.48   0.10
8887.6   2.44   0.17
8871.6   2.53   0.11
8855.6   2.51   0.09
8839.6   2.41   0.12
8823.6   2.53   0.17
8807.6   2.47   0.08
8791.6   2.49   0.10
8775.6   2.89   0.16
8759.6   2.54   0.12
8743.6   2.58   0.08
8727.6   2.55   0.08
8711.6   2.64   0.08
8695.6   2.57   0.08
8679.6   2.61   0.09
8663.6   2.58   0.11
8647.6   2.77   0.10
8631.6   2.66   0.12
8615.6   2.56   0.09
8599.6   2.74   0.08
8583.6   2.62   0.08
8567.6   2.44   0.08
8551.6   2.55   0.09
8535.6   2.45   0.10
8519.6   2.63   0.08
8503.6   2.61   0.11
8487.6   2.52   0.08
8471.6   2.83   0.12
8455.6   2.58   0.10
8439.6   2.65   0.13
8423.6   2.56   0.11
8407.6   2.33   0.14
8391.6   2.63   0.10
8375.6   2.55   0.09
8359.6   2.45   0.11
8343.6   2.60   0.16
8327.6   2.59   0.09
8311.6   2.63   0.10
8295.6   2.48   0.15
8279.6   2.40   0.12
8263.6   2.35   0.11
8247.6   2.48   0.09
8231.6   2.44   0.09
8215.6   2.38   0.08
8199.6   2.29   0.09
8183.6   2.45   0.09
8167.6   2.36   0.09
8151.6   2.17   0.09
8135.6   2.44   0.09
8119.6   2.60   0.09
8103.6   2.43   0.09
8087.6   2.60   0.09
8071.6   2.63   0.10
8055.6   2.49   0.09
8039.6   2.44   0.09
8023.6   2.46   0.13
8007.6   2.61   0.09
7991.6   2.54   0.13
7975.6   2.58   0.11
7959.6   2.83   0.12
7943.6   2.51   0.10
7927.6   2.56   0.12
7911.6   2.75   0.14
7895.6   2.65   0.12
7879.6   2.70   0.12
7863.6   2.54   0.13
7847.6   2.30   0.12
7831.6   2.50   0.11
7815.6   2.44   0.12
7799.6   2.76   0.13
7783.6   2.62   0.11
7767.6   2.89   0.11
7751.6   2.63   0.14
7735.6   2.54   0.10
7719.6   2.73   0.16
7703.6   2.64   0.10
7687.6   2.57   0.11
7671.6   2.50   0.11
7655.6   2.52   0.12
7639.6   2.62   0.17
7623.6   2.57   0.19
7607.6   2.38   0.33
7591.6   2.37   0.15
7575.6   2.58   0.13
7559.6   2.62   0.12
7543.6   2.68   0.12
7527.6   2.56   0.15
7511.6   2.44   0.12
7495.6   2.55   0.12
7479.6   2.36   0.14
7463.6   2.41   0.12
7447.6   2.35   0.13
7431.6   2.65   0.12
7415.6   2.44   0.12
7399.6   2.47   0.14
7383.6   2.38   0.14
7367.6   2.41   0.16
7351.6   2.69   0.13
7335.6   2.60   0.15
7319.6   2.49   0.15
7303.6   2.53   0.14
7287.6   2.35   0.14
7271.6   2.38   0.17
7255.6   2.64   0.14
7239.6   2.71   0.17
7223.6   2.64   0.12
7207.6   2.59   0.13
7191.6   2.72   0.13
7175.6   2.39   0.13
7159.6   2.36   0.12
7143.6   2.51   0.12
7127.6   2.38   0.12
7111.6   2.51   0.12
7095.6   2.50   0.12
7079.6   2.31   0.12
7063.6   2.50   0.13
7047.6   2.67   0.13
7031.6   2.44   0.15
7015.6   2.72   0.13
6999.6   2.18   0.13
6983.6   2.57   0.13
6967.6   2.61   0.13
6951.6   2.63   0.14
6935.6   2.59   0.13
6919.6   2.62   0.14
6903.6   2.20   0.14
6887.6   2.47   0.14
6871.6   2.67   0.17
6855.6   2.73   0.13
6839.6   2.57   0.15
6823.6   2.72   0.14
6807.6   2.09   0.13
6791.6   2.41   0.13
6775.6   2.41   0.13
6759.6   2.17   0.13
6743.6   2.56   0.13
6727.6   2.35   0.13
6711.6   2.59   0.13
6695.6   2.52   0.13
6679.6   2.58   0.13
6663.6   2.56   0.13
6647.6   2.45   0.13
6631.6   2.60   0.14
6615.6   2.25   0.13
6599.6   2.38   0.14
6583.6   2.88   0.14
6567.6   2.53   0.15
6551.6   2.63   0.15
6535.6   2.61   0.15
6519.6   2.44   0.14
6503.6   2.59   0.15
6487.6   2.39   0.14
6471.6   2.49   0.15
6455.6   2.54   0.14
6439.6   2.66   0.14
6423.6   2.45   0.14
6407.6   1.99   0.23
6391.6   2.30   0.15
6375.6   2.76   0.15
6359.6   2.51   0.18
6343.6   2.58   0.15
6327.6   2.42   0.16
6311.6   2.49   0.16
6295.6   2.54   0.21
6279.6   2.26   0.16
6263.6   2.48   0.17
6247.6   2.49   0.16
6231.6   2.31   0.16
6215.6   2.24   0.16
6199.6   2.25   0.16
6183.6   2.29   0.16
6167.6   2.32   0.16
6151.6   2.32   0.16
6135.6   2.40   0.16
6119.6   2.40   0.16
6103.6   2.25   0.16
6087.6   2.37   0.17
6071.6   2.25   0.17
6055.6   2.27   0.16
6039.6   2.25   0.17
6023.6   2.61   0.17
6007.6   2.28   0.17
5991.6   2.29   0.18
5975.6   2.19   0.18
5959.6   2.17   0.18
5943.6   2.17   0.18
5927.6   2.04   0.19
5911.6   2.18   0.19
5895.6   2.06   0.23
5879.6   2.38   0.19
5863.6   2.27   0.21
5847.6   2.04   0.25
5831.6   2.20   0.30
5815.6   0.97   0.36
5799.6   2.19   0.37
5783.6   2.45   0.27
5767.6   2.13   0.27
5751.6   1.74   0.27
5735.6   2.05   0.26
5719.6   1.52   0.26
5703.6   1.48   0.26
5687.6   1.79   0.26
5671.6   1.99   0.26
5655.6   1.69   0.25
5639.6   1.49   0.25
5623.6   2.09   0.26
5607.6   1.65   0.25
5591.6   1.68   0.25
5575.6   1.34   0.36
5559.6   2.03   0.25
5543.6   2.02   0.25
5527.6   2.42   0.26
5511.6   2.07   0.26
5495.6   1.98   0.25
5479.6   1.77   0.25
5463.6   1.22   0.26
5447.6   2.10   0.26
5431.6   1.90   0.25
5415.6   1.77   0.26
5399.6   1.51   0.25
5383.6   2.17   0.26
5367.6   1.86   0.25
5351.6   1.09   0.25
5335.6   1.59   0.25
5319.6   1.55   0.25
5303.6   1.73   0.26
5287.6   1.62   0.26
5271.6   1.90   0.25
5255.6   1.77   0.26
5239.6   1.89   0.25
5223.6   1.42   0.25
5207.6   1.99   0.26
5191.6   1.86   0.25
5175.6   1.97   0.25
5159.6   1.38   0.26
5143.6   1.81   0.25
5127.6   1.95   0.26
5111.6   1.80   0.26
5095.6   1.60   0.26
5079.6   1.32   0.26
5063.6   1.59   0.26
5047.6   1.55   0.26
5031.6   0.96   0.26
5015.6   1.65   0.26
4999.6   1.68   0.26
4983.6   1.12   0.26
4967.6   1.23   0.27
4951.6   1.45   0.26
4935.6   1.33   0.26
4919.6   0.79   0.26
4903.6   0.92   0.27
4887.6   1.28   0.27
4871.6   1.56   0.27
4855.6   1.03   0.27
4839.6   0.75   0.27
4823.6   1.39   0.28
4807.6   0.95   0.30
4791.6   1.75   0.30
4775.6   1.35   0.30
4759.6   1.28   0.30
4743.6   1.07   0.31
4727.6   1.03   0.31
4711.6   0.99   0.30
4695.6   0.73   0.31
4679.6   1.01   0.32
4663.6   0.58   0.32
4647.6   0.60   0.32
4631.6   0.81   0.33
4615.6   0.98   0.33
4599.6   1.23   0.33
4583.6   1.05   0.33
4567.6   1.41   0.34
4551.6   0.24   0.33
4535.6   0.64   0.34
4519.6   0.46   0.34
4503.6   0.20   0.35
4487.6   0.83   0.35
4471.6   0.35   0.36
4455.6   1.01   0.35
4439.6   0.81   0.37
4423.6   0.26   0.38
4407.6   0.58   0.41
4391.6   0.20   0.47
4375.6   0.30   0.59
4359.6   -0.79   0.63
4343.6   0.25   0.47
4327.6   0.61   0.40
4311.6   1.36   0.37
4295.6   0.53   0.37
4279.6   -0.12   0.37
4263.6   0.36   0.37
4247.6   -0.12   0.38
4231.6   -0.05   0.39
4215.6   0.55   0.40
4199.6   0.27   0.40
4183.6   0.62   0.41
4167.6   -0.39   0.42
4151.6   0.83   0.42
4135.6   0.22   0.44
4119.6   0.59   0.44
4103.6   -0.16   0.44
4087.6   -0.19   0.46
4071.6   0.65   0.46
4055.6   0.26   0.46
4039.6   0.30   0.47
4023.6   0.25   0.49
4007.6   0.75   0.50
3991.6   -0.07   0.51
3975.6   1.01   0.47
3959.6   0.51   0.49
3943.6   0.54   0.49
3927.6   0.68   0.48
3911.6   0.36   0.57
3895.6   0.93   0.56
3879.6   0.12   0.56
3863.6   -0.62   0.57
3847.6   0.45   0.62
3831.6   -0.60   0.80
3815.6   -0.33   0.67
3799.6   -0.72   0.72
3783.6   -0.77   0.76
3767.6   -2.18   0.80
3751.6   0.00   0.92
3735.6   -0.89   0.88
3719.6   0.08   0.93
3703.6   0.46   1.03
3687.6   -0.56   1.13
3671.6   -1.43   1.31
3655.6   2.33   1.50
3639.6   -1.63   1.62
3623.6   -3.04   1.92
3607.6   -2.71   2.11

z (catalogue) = 0.147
